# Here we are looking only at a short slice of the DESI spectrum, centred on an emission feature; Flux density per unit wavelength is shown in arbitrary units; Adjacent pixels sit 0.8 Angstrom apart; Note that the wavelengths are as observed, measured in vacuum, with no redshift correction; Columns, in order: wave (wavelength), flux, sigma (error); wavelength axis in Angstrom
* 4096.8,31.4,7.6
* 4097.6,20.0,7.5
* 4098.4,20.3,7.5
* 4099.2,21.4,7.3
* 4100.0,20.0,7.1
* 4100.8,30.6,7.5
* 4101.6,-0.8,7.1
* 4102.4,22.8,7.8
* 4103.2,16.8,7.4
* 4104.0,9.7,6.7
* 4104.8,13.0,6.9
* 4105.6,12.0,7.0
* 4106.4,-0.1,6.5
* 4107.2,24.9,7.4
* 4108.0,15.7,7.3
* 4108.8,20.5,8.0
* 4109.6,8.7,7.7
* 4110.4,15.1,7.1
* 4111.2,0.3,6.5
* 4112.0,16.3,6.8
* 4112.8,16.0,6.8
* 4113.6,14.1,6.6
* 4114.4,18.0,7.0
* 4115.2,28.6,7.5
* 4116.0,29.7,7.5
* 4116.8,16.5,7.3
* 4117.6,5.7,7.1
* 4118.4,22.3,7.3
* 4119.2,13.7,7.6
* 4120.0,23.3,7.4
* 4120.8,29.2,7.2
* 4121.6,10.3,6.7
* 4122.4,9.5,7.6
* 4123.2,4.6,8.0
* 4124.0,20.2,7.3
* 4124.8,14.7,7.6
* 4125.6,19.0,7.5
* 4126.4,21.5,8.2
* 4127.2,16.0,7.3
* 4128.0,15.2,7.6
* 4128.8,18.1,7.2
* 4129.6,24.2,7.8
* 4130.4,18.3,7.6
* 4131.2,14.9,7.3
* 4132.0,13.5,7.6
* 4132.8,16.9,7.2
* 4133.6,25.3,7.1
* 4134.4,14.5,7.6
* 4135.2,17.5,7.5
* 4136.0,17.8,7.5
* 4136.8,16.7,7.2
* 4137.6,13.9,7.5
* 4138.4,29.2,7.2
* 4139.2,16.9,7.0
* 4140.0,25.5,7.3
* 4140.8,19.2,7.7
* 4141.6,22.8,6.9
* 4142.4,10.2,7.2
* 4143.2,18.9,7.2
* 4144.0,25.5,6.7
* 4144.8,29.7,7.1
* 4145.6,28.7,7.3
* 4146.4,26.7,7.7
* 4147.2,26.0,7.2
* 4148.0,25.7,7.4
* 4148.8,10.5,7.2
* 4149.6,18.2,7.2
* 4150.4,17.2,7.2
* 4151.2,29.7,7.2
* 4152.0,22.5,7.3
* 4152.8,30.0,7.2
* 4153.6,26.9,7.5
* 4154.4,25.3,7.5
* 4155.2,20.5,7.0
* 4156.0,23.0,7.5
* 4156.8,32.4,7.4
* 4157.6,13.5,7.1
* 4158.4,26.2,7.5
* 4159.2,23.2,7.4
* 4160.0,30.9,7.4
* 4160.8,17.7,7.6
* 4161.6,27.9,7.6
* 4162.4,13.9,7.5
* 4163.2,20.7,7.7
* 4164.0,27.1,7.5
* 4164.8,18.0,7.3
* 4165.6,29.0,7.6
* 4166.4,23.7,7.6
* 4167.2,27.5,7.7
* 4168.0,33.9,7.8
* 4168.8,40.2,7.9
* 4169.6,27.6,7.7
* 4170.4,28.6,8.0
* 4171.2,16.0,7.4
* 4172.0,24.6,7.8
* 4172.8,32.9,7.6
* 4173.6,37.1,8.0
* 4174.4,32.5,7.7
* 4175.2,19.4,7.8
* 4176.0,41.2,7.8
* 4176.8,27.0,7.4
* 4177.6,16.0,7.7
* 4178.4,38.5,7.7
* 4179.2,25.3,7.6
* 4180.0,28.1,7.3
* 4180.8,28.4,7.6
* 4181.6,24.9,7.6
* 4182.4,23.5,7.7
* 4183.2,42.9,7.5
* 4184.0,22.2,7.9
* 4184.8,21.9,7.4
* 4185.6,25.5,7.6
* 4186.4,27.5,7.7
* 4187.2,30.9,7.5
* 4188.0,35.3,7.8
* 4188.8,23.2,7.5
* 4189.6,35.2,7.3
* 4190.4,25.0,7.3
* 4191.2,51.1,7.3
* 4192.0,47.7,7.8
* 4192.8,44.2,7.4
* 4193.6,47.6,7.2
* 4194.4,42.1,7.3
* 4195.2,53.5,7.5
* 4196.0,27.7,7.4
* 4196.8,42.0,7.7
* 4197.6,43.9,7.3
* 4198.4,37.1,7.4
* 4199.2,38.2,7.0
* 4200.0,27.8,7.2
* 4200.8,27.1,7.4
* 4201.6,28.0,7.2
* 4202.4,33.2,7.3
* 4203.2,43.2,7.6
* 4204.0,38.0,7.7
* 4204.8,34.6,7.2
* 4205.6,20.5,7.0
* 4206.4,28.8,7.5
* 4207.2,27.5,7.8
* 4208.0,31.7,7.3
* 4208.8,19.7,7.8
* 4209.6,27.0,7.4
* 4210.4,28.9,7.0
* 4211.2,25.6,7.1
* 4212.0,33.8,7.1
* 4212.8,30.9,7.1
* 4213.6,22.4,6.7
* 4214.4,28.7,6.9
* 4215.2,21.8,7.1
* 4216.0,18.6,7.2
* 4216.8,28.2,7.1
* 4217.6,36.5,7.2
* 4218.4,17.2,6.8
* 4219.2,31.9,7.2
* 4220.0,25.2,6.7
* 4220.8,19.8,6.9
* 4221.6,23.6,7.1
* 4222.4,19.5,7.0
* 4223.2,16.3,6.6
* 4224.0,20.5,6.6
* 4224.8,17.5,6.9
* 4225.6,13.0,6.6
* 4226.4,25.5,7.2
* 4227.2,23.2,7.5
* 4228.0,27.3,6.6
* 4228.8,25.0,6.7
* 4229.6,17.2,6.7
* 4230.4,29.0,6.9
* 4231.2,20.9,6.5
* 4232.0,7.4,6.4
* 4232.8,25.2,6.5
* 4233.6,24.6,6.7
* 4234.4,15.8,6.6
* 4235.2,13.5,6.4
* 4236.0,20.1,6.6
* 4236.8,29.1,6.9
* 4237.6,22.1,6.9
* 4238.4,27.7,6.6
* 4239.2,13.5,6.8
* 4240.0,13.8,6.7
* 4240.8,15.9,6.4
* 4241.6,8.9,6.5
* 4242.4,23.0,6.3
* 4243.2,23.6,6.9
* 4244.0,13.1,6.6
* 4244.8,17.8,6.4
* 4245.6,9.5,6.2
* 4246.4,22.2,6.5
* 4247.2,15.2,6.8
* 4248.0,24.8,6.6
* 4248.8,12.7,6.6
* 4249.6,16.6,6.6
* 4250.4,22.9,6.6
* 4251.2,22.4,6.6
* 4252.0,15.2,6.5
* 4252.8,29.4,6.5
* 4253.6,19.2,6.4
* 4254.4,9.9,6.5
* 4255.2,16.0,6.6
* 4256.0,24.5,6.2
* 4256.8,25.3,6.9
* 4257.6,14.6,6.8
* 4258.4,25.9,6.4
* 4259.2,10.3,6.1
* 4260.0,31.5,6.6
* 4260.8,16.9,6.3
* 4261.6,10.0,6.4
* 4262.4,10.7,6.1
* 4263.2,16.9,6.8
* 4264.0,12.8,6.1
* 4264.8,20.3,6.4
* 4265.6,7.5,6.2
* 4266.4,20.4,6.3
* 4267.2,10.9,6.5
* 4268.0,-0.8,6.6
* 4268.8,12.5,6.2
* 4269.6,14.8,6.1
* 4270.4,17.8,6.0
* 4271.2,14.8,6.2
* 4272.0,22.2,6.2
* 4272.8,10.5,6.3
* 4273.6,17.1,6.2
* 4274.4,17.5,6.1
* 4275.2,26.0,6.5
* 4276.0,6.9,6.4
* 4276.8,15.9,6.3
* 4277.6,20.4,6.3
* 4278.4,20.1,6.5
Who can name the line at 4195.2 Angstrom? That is C III]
